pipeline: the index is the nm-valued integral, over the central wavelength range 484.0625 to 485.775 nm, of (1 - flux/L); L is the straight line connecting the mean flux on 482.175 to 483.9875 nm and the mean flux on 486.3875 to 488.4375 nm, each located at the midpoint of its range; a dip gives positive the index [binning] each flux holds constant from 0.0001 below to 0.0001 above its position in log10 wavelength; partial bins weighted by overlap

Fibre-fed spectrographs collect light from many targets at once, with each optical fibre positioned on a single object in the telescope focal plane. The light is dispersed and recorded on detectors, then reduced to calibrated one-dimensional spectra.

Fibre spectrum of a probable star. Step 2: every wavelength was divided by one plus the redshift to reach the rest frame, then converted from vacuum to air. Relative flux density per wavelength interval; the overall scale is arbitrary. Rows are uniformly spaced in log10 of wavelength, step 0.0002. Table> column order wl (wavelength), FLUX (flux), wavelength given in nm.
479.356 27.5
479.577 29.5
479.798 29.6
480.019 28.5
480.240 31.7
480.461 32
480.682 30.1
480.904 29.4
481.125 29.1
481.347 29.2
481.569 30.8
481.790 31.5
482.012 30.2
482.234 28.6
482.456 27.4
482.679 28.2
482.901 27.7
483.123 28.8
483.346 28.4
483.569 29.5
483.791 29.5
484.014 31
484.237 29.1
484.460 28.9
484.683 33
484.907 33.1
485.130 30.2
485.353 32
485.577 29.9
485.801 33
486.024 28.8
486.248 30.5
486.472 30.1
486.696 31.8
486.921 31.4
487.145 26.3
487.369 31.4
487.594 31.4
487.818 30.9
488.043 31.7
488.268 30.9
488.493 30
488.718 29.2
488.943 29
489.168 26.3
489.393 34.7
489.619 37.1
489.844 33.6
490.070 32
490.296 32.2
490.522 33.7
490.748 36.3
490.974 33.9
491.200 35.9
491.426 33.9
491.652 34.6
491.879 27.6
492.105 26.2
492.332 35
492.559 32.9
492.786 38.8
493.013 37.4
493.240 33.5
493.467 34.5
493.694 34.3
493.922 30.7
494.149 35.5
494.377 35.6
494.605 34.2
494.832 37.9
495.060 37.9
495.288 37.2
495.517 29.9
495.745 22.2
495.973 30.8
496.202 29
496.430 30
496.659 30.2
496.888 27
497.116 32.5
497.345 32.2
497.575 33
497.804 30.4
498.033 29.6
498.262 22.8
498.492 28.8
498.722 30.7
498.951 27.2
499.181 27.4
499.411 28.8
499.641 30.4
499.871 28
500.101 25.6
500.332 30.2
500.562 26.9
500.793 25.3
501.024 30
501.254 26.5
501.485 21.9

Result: -0.09 nm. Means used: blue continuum 28.6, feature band 31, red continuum 30.6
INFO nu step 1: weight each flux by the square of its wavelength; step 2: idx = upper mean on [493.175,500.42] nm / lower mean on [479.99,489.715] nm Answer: 1.07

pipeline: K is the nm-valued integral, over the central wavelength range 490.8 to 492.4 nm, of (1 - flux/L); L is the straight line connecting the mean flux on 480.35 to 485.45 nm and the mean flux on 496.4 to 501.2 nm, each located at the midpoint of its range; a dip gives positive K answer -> -0.174 nm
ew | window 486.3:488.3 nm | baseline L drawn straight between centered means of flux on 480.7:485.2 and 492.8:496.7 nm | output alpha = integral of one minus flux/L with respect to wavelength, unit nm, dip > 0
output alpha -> 0.02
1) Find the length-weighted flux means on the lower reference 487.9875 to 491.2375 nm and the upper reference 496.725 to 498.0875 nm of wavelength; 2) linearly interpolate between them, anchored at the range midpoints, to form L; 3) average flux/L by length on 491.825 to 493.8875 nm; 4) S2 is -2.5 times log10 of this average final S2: -0.06 mag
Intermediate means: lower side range 32.4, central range 33.4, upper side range 30.8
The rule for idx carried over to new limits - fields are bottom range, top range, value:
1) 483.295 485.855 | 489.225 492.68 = 1.11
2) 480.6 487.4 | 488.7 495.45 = 1.17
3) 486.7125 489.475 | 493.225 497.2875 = 1.10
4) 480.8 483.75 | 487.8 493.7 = 1.17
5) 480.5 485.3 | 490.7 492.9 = 1.16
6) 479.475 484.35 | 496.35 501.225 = 1.05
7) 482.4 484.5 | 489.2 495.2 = 1.23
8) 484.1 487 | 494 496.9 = 1.09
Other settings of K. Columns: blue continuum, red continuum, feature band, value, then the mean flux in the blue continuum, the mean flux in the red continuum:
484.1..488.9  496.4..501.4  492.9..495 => -0.39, 30.6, 28.7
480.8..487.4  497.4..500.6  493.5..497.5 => -0.45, 29.9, 28.7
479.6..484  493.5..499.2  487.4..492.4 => -0.26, 29.5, 31.2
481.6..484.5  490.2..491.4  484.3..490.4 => 0.19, 29.2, 34.4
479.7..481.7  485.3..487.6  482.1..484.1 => 0.10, 30.1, 30.5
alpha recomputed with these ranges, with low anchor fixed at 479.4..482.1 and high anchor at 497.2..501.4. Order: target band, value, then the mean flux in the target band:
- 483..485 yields -0.020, 30.1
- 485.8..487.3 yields -0.026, 30.1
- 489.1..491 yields -0.270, 33.4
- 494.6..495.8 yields -0.200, 33.7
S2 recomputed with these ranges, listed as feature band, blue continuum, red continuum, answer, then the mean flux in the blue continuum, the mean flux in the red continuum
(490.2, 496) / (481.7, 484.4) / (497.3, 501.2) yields -0.17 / 29.1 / 28.6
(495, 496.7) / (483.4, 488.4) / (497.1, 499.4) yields -0.04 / 30.6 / 29.3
